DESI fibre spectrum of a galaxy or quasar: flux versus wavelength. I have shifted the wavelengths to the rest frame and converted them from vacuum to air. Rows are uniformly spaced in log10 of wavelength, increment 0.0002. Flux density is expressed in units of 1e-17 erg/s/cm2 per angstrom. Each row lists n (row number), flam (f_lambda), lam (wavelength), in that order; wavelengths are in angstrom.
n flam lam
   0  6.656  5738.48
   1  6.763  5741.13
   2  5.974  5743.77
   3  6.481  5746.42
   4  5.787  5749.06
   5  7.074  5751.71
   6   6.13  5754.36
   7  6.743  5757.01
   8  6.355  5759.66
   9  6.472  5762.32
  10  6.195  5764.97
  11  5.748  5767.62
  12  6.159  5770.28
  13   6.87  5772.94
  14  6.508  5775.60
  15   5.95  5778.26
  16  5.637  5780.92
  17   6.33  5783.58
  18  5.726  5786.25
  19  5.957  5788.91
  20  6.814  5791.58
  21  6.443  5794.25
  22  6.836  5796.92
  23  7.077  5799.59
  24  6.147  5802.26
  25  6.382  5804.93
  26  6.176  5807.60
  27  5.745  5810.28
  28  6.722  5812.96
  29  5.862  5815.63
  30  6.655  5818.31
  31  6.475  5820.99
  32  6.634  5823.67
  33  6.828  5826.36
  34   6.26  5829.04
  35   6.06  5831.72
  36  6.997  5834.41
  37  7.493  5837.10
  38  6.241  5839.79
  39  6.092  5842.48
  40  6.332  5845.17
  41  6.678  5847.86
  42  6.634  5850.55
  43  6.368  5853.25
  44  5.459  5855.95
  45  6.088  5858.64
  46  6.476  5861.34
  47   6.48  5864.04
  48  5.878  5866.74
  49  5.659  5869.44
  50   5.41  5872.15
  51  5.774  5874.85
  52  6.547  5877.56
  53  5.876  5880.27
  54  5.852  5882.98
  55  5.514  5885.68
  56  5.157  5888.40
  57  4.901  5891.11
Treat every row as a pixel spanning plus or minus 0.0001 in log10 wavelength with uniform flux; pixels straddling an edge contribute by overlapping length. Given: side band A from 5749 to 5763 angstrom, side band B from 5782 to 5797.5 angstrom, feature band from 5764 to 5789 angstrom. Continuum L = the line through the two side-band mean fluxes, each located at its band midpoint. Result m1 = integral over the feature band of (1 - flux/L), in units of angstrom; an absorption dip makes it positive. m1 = 1.0 angstrom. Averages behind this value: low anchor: 6.48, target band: 6.11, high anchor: 6.31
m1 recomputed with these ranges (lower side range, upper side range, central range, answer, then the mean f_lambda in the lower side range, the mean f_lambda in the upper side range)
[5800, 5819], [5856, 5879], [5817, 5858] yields -2.2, 6.27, 6.01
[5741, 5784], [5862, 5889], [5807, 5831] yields -1.2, 6.29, 5.85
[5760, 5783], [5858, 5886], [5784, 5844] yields -3.2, 6.2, 5.97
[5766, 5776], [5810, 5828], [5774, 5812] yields 0.6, 6.3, 6.45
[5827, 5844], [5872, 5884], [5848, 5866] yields -0.1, 6.54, 5.94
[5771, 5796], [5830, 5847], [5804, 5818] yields 0.4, 6.25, 6.53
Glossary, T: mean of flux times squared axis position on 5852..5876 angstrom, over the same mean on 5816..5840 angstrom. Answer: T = 0.91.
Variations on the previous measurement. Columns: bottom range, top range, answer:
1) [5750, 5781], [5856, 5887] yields 0.97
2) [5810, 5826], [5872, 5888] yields 0.93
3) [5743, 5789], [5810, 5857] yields 1.06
